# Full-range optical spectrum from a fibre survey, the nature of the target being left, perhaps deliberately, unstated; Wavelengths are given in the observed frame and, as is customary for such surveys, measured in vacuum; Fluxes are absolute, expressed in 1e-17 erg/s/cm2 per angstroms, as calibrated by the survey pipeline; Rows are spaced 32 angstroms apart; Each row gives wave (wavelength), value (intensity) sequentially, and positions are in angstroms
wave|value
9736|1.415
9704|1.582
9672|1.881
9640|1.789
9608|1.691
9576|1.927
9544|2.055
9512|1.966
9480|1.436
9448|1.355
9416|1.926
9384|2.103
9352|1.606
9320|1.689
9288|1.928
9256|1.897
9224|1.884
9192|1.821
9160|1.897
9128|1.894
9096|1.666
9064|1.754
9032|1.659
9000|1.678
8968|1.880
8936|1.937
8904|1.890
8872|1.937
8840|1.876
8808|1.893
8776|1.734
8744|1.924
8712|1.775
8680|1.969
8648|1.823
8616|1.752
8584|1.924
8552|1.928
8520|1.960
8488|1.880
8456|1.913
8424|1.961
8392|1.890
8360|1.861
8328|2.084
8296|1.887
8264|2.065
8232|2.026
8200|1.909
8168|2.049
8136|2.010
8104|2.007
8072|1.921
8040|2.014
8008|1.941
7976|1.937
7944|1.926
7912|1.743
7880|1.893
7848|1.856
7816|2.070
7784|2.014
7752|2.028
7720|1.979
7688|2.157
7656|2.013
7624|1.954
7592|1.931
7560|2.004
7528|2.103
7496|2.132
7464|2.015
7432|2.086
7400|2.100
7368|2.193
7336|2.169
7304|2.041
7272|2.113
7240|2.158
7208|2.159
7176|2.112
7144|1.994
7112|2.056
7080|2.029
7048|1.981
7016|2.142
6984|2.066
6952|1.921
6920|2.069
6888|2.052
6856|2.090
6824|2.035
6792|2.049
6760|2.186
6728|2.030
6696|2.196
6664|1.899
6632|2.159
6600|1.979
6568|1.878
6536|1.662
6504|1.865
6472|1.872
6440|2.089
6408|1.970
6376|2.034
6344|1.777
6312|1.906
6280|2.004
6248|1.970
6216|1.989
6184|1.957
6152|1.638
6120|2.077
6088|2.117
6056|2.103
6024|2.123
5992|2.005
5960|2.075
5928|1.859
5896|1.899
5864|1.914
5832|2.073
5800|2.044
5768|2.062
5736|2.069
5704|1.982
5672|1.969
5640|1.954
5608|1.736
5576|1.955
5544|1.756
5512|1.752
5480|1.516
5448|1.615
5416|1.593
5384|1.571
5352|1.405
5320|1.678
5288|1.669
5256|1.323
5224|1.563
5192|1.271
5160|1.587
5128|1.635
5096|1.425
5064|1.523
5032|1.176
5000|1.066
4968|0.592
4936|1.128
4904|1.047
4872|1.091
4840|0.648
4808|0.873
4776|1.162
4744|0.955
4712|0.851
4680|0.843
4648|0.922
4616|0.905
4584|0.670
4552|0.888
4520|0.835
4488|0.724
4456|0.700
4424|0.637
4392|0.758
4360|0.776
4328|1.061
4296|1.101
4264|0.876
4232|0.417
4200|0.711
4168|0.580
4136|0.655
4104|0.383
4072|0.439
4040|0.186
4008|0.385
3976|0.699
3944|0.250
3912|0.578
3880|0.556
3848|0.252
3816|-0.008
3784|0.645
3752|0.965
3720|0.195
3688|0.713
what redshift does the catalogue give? 0.26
